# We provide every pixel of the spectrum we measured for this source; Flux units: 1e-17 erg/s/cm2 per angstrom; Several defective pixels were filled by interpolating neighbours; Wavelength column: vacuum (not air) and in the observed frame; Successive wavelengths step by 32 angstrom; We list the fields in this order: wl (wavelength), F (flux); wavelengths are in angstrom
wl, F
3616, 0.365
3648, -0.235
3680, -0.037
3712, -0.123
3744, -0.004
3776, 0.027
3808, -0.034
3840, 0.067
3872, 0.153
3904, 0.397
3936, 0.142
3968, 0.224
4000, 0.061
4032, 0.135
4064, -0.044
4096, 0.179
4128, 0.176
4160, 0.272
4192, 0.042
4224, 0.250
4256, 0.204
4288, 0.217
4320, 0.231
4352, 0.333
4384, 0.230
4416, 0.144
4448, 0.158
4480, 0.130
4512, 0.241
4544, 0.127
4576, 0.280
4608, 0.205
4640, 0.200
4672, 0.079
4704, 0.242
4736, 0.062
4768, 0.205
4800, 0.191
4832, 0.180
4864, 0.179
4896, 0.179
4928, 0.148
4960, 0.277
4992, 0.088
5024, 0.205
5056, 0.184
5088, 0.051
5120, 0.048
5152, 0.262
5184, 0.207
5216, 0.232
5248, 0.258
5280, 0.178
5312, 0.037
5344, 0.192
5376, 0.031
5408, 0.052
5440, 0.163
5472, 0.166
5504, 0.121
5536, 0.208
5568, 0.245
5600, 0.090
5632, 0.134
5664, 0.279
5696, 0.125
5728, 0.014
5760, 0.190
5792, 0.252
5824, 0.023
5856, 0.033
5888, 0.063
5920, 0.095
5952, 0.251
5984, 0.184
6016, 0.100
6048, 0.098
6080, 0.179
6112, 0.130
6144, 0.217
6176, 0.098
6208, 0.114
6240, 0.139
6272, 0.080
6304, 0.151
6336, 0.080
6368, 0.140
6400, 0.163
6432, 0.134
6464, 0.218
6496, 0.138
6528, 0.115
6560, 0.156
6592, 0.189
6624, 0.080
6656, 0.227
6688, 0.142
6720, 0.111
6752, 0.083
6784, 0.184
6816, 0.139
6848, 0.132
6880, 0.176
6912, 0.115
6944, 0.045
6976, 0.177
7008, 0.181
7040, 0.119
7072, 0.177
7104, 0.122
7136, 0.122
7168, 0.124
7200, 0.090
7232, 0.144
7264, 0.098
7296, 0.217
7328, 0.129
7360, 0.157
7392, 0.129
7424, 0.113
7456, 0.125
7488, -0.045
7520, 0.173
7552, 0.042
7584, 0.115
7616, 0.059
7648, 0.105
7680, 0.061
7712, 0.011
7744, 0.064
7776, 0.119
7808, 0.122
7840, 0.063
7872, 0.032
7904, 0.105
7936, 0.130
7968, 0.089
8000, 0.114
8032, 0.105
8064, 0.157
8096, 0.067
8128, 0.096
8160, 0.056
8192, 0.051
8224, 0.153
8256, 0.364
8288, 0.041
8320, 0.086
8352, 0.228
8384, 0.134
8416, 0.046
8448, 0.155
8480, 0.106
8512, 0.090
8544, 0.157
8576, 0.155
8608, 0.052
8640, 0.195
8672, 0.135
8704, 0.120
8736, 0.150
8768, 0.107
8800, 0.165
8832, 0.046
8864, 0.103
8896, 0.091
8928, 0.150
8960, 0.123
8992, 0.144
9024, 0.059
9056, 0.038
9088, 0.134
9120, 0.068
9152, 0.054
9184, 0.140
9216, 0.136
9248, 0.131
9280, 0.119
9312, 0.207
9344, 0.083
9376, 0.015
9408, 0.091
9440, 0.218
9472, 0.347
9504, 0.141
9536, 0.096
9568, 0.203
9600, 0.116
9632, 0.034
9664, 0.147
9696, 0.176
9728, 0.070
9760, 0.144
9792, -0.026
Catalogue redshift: 1.22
